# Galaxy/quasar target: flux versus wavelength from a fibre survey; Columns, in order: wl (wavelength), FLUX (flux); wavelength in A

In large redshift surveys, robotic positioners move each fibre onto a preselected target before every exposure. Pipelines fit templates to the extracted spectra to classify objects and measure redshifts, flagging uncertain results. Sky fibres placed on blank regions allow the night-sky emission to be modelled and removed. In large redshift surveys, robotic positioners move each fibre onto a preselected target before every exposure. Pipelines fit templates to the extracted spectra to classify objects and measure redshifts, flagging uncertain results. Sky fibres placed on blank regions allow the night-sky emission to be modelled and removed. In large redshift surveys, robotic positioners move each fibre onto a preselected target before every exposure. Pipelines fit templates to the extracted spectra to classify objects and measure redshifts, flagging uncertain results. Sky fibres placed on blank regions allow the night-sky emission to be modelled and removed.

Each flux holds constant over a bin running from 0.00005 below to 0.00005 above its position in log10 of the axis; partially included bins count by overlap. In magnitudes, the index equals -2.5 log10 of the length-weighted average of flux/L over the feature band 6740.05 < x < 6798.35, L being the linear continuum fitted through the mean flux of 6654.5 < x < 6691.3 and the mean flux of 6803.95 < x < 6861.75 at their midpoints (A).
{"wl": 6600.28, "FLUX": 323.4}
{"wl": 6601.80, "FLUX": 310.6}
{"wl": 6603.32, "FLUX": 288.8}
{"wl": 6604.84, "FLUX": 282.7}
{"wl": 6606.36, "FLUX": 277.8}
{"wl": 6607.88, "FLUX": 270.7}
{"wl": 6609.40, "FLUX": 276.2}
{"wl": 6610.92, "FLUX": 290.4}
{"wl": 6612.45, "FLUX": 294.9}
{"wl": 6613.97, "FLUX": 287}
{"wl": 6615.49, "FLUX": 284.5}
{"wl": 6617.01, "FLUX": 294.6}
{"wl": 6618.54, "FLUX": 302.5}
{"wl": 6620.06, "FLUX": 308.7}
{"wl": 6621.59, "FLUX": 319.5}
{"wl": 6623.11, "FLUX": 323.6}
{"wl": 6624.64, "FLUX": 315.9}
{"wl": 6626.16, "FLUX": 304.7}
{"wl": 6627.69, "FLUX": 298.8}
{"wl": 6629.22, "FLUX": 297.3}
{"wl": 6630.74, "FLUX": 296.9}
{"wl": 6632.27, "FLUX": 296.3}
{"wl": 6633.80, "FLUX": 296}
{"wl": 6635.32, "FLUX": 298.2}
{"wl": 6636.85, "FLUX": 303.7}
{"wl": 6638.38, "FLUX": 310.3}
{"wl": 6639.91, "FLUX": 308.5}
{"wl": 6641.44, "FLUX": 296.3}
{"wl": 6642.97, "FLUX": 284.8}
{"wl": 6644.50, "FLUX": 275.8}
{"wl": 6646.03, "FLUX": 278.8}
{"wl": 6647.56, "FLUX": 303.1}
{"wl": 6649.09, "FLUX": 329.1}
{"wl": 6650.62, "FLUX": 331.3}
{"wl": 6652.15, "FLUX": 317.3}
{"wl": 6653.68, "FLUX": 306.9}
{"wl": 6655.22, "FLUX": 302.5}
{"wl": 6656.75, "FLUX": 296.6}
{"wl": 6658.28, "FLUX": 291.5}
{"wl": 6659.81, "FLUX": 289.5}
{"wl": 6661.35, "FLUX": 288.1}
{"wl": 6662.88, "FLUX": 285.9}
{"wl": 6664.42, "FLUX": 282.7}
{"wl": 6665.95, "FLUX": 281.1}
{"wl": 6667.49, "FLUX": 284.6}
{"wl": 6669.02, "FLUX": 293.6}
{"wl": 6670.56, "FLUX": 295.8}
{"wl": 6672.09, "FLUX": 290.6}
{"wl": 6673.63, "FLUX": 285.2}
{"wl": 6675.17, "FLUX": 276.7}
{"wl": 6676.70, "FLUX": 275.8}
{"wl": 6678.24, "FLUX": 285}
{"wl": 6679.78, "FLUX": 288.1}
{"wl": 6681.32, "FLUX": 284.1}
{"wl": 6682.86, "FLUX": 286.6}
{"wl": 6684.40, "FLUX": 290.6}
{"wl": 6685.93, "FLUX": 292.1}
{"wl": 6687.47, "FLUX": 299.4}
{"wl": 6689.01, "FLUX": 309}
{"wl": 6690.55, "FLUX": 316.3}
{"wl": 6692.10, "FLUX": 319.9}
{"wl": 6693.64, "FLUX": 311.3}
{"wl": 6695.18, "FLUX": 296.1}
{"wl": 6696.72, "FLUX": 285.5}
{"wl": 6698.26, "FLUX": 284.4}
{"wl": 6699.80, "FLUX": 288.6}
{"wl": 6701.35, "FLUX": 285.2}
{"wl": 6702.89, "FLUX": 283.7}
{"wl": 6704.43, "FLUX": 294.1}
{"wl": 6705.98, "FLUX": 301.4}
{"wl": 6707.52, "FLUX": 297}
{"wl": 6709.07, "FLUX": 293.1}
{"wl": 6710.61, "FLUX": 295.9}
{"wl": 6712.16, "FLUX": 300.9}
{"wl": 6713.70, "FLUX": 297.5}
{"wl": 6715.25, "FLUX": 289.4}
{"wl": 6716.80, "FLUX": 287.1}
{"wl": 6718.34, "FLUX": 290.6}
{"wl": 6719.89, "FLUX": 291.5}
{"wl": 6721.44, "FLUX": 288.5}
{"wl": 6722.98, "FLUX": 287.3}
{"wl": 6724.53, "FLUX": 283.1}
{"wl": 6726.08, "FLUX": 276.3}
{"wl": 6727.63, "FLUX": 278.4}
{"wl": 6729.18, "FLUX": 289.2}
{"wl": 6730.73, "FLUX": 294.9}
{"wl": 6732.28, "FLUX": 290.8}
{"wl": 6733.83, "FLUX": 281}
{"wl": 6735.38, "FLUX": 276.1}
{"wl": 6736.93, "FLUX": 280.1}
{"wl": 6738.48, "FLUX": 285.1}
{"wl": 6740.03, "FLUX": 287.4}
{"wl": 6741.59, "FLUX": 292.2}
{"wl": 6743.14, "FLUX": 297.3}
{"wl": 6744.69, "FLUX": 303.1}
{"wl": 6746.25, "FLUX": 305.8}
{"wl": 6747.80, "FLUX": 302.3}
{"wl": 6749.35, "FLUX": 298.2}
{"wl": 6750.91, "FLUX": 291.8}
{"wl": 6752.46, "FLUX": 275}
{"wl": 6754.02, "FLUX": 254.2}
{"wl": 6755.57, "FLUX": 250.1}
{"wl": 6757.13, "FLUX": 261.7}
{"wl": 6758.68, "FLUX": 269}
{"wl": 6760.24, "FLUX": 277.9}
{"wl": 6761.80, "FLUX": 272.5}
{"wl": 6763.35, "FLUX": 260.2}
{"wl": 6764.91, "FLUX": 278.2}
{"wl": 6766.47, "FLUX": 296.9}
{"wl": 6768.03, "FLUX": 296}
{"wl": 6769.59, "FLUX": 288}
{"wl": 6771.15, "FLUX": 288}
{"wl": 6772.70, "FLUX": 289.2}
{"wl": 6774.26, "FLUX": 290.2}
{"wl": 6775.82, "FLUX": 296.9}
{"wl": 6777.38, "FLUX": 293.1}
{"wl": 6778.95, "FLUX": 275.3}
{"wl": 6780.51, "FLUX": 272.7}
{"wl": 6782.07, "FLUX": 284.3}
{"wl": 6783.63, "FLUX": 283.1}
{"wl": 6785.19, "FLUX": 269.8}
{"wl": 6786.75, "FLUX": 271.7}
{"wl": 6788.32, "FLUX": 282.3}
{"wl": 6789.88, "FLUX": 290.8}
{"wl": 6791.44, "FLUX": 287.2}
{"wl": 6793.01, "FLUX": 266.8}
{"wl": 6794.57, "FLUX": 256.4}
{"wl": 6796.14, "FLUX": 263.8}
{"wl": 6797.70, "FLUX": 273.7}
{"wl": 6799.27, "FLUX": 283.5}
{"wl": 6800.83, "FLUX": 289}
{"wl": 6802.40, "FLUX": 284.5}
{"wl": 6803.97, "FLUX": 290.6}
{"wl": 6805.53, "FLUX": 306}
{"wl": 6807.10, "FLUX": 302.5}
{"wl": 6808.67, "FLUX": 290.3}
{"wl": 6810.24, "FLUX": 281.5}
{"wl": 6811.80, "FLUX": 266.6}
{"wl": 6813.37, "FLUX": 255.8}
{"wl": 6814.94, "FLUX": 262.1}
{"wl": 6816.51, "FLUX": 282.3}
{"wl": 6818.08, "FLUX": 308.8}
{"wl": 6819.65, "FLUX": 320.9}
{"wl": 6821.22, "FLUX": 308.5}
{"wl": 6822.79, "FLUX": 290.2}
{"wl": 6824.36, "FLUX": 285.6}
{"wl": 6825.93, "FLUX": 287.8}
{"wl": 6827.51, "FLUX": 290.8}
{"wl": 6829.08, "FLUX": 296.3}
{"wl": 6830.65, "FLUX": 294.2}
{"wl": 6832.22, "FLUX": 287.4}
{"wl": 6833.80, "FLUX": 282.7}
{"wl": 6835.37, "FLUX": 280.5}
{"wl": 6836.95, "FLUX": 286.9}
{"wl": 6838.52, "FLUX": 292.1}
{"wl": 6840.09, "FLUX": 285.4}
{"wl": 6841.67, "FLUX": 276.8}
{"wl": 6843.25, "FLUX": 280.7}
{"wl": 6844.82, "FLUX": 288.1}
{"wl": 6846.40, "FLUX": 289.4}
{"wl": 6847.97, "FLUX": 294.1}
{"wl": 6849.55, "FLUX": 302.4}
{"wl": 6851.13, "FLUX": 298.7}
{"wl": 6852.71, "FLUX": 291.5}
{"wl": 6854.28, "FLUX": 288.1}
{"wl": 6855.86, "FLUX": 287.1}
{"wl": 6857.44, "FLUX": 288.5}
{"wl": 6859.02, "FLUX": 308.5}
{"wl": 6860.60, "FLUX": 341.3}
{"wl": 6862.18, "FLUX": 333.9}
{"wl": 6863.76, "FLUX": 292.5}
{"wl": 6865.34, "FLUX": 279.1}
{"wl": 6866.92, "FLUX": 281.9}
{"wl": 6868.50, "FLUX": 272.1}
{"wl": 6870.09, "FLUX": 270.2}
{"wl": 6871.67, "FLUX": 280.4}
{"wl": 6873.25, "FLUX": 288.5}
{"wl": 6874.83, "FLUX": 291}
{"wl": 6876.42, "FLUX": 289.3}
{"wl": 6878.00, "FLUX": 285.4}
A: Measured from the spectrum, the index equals 0.037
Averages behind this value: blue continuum 291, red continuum 291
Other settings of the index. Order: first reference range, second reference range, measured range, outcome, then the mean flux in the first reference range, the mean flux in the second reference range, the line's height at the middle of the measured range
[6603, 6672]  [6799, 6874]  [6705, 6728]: 0.01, 297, 290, 294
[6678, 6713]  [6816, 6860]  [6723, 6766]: 0.05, 295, 292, 294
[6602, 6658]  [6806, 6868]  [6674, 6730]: 0.02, 299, 291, 296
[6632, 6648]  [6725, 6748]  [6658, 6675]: 0.02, 295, 289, 294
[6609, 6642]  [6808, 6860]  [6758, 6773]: 0.04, 300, 289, 293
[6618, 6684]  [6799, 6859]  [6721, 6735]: 0.03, 297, 289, 294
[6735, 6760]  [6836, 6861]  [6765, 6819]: 0.02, 283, 293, 287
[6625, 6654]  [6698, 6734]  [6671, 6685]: 0.04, 302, 290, 296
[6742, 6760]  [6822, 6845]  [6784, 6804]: 0.03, 283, 287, 285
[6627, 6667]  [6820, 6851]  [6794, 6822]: 0.02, 298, 290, 291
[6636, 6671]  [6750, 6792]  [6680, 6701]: -0.02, 297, 280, 292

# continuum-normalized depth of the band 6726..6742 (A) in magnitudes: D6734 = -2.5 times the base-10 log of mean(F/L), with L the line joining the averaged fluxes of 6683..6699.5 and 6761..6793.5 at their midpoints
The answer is 0.02 mag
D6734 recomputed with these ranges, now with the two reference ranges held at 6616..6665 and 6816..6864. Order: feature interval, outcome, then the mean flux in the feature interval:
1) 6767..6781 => 0.03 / 288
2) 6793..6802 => 0.09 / 273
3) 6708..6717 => 0.02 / 294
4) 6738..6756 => 0.04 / 288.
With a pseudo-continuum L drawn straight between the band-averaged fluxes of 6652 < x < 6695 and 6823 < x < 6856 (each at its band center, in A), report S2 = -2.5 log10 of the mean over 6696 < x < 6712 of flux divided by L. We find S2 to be 0.01 mag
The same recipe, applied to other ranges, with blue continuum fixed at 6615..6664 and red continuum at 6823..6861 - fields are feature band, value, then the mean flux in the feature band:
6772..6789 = 0.045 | 282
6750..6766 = 0.098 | 270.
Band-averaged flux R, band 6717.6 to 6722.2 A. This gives 290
